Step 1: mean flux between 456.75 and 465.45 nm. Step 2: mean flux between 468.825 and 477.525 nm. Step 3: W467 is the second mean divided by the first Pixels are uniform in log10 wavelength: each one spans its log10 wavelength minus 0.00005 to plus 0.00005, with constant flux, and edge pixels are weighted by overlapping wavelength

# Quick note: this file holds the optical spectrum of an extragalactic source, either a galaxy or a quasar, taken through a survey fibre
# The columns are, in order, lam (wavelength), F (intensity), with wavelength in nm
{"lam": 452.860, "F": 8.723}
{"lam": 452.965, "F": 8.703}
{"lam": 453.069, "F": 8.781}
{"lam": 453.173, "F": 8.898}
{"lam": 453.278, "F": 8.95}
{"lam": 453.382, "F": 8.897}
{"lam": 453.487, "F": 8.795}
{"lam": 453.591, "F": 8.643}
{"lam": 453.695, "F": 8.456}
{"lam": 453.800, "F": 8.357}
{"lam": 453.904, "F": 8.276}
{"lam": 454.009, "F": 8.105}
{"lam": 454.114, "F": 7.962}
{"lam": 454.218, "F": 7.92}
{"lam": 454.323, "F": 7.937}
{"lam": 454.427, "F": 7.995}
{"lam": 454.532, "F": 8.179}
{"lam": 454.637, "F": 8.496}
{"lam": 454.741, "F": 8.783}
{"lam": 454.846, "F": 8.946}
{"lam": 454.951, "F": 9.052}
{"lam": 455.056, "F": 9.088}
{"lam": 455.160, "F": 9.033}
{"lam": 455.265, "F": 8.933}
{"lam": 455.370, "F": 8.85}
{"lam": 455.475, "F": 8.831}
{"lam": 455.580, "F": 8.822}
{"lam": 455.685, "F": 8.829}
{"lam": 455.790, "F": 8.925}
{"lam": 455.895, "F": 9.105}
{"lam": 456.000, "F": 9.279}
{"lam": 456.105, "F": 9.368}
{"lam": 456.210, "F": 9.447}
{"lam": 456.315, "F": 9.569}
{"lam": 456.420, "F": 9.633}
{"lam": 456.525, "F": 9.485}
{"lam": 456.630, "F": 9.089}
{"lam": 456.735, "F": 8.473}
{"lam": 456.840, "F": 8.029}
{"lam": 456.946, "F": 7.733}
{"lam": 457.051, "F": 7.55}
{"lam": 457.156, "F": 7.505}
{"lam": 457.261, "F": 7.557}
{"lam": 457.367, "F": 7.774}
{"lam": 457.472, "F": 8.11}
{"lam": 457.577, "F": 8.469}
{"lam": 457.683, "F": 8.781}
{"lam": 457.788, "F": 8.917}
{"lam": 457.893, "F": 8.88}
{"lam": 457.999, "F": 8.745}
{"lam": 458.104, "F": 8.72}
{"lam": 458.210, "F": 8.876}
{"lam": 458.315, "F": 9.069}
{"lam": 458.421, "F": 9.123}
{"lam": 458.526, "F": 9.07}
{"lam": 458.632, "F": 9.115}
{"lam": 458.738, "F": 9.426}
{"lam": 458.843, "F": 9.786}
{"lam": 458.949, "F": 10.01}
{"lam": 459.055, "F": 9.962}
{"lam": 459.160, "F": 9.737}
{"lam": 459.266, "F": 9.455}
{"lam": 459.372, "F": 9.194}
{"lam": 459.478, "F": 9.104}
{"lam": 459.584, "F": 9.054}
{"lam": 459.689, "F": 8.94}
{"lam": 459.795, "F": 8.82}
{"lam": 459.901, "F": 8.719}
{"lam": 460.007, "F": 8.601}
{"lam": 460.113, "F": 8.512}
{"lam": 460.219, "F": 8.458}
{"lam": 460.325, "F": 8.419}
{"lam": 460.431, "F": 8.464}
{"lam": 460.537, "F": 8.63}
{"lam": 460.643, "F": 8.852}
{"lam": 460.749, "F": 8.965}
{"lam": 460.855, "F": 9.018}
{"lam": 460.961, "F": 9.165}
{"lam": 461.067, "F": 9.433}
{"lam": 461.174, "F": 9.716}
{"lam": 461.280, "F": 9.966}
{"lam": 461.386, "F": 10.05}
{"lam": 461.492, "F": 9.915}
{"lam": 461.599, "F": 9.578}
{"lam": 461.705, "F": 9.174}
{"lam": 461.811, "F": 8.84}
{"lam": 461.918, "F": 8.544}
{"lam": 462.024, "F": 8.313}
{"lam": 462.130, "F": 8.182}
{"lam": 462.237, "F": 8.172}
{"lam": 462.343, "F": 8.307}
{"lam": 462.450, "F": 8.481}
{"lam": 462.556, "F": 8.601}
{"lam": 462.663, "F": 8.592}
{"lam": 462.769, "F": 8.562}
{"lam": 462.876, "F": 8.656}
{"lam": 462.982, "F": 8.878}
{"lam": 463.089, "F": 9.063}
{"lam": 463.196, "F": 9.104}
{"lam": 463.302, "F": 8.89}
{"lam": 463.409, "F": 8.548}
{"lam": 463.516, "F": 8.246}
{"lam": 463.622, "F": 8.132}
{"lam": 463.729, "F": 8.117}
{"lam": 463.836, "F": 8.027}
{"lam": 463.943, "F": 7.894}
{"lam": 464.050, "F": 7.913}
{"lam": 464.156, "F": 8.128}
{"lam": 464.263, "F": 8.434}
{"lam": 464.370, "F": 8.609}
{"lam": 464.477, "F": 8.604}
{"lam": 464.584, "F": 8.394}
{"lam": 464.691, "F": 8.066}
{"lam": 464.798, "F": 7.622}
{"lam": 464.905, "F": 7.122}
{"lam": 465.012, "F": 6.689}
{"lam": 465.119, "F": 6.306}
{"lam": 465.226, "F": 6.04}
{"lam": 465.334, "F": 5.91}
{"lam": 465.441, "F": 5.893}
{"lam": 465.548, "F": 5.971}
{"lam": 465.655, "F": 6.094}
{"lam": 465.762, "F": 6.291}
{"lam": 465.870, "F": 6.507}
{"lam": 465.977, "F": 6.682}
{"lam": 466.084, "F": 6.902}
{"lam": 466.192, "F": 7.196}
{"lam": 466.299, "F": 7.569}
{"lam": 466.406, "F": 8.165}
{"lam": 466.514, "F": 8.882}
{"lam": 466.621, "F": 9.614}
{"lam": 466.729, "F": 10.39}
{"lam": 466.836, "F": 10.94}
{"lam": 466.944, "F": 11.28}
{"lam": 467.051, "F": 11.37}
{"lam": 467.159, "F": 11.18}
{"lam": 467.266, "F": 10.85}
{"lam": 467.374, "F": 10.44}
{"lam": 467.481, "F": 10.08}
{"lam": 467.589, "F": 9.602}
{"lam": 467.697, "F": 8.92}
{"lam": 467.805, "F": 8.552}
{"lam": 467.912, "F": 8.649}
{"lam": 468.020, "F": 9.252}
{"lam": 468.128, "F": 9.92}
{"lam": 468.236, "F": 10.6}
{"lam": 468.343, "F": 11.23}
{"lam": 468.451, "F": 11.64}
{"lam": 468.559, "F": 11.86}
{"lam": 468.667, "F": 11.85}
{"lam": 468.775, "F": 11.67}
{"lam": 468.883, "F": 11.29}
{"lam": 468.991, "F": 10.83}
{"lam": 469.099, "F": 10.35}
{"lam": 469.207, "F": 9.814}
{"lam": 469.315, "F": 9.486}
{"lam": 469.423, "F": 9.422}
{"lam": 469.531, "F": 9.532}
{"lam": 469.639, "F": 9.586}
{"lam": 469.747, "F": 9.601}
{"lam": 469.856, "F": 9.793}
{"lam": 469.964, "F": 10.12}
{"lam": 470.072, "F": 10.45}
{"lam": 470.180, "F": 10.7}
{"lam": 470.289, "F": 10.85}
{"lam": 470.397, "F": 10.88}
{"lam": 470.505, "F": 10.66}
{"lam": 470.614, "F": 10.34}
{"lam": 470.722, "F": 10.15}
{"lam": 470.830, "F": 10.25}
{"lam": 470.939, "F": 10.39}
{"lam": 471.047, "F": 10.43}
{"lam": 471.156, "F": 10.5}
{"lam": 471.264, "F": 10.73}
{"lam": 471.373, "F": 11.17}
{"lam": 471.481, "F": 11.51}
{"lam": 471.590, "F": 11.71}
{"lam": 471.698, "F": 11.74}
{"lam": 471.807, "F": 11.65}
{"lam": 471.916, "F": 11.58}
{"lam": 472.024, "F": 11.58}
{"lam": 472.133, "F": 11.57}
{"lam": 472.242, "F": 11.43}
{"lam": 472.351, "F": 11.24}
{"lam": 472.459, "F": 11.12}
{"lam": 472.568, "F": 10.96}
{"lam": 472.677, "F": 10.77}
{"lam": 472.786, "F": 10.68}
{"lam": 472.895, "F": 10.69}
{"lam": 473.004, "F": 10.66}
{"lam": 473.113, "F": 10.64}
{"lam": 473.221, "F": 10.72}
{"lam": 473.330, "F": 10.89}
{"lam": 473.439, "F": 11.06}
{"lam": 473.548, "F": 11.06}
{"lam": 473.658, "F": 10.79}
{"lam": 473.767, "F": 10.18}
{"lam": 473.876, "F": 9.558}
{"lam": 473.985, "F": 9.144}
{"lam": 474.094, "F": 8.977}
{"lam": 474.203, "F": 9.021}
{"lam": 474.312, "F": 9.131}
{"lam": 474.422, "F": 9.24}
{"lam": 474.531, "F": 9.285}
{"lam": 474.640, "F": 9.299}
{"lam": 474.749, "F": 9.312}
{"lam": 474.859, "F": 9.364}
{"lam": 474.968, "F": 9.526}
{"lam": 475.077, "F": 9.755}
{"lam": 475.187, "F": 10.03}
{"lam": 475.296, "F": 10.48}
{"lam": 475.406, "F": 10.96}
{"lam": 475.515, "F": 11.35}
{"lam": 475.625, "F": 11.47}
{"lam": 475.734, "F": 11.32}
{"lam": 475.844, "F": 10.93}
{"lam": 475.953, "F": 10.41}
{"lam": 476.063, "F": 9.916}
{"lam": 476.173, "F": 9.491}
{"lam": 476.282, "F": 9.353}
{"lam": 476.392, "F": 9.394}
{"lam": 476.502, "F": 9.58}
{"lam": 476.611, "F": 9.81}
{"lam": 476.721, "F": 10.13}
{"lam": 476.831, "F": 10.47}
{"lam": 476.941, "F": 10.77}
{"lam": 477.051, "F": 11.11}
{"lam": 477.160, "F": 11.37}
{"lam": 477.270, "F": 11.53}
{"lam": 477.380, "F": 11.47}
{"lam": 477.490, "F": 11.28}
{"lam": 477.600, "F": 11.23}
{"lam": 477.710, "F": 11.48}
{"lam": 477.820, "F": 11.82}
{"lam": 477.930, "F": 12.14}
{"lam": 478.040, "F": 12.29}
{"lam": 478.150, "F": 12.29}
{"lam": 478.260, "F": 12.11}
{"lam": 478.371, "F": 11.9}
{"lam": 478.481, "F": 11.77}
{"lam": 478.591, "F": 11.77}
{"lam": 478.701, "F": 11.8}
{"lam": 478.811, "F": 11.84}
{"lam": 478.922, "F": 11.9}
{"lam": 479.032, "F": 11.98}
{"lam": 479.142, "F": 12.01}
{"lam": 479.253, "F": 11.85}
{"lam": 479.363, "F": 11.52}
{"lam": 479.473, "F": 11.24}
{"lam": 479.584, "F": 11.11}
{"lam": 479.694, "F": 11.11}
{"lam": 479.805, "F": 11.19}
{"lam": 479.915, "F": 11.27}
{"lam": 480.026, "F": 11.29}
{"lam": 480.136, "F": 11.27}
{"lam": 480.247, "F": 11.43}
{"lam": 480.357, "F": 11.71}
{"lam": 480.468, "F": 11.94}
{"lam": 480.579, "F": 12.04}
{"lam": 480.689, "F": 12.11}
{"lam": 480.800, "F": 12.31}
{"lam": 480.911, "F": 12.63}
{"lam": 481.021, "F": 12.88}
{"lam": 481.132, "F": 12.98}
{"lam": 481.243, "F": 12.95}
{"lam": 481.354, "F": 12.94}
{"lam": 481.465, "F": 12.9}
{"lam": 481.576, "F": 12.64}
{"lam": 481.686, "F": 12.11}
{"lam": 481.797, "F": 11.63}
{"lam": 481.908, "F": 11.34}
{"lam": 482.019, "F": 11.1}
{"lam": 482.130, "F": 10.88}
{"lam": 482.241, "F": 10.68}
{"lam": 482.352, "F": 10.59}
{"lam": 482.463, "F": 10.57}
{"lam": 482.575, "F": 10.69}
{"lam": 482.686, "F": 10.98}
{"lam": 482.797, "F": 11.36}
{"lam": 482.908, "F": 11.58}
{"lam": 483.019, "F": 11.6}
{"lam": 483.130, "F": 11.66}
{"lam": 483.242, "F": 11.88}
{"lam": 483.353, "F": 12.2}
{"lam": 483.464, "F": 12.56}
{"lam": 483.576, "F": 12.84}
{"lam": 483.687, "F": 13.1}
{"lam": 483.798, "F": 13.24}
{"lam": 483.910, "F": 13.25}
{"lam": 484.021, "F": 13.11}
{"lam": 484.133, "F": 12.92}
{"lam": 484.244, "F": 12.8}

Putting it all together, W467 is 1.22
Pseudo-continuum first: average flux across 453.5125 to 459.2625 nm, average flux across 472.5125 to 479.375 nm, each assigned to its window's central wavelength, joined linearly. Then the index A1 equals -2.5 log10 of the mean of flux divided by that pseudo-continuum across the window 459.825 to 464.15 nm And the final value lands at 0.070 mag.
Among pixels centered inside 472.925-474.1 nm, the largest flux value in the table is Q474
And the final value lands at 11.06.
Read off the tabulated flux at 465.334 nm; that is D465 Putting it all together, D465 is 5.91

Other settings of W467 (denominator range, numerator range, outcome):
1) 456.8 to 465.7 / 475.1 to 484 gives 1.36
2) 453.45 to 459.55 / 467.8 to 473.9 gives 1.21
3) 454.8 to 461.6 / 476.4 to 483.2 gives 1.29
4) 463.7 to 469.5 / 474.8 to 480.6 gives 1.25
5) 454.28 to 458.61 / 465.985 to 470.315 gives 1.14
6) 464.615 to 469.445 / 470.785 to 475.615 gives 1.17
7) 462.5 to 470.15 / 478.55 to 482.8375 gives 1.31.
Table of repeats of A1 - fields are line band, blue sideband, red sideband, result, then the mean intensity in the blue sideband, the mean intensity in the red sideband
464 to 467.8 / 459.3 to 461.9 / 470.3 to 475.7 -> 0.18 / 9.06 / 10.5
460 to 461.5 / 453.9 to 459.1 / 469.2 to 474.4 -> 0.02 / 8.75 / 10.5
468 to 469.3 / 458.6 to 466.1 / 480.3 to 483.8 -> -0.14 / 8.4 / 11.9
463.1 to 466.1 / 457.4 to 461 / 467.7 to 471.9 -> 0.28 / 8.97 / 10.5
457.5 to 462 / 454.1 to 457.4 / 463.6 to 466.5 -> -0.13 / 8.64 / 7.32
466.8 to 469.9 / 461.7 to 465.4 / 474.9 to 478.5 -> -0.14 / 8.12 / 10.9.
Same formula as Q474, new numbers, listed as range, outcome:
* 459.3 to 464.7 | 10.05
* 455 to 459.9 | 10.01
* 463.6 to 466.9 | 10.94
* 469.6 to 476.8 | 11.74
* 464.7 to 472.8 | 11.86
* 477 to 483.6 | 12.98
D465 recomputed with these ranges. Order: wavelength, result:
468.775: 11.67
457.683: 8.781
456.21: 9.447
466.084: 6.902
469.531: 9.532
